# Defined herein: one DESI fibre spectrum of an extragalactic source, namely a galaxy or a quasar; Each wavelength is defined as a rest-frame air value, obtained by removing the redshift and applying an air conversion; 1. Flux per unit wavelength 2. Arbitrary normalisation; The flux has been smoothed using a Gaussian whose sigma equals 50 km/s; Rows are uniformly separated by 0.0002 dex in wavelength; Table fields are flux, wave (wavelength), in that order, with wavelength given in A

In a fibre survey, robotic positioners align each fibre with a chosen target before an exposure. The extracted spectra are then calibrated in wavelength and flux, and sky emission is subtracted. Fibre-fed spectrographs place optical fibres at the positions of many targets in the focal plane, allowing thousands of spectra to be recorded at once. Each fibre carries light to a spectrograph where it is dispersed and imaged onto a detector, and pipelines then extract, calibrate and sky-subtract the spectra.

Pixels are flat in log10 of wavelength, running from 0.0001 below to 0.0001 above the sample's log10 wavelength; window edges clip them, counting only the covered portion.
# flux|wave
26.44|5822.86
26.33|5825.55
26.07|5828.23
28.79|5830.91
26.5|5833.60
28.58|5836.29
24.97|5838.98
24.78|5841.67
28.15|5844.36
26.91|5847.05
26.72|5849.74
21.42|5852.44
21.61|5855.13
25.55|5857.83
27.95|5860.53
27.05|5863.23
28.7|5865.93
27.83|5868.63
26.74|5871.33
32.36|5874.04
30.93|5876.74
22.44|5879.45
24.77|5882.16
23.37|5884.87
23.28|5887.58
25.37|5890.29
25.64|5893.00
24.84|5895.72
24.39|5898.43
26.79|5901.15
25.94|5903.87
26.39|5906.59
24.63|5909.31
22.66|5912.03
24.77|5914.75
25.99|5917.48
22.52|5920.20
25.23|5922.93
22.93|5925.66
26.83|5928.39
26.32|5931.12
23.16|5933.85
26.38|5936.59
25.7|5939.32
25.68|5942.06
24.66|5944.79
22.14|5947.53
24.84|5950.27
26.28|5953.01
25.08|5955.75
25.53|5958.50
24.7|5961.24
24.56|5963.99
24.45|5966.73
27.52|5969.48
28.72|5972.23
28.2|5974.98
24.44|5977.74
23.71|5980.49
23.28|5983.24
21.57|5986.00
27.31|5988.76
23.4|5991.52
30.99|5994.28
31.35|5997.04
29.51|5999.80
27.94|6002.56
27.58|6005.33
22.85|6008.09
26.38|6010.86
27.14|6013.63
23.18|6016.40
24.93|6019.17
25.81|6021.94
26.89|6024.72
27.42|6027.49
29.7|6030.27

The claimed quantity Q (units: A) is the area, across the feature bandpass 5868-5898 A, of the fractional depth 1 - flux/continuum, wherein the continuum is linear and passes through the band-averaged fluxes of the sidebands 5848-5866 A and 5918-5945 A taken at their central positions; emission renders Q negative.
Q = -1.0 A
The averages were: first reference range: 25.4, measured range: 26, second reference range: 25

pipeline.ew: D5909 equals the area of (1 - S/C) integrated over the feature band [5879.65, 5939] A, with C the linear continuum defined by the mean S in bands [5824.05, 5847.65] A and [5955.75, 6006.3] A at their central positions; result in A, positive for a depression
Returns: 3.8 A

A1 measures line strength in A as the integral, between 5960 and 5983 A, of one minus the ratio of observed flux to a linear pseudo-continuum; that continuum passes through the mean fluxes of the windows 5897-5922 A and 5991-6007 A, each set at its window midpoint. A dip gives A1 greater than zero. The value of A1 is 1.53 A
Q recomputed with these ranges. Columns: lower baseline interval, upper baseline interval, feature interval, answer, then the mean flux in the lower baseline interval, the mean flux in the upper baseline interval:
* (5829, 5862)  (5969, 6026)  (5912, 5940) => 1.4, 26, 26.3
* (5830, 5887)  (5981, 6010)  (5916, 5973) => 2.8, 26.4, 26.5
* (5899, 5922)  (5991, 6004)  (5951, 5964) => 0.9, 24.9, 29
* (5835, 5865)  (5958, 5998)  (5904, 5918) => 0.5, 25.8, 25.9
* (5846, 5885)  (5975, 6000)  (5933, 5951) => 1.1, 26.4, 26.1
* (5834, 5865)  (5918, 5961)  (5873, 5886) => -0.6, 25.8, 24.9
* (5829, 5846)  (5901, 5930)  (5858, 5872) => -0.7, 26.9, 24.9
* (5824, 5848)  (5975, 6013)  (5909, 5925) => 1.4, 26.8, 26.3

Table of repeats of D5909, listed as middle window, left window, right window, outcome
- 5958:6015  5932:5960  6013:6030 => -1.5 A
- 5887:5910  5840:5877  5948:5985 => 0.8 A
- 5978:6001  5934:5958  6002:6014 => -0.4 A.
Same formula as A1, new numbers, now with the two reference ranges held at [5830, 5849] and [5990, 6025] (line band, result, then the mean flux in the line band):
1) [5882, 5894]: 1.1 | 24.4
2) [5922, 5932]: 0.6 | 25.3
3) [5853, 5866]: 0.6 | 25.6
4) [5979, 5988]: 1.2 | 23.2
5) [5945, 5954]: 0.8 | 24.4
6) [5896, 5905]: 0.4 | 25.6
